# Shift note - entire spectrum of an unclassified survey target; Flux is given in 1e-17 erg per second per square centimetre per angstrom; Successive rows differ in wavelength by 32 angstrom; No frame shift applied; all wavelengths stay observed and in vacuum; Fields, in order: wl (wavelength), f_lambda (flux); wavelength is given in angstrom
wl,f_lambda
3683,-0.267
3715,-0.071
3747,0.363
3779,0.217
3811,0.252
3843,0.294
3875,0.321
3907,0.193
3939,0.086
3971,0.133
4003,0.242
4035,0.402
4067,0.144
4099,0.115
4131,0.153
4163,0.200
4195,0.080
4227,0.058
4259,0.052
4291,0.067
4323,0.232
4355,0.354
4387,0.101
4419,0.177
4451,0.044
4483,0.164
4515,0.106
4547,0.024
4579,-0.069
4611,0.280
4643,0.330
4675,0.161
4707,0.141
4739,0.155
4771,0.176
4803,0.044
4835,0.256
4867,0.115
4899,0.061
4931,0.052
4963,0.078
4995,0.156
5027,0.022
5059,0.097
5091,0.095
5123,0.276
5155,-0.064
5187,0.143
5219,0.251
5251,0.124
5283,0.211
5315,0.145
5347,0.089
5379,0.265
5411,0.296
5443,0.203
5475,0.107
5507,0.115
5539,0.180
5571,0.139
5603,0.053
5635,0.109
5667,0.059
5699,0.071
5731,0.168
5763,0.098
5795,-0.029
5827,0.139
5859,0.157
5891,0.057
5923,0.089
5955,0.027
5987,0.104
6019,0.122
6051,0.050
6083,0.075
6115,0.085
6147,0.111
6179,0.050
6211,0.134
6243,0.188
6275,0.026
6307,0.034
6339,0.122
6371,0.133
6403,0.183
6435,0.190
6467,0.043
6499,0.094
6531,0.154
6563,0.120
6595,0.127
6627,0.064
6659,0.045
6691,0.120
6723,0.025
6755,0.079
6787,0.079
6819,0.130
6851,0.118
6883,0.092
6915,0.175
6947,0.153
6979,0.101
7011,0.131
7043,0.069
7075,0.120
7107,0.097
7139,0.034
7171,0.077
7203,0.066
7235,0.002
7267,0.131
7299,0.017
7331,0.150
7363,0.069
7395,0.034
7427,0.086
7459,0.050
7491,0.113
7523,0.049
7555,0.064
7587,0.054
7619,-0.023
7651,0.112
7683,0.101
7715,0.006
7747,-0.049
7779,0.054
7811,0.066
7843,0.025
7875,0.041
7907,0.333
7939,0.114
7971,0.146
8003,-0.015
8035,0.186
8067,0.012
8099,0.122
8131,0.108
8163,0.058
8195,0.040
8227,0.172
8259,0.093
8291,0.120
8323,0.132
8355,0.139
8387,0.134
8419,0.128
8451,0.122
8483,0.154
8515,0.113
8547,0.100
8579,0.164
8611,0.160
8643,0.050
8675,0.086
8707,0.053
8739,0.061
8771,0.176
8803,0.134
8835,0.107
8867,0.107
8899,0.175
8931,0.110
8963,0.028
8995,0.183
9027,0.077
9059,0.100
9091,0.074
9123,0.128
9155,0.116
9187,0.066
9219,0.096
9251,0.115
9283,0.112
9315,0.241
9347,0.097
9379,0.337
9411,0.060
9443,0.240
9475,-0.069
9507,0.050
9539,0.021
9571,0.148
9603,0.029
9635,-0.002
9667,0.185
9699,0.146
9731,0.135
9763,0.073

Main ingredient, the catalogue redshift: 1.124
